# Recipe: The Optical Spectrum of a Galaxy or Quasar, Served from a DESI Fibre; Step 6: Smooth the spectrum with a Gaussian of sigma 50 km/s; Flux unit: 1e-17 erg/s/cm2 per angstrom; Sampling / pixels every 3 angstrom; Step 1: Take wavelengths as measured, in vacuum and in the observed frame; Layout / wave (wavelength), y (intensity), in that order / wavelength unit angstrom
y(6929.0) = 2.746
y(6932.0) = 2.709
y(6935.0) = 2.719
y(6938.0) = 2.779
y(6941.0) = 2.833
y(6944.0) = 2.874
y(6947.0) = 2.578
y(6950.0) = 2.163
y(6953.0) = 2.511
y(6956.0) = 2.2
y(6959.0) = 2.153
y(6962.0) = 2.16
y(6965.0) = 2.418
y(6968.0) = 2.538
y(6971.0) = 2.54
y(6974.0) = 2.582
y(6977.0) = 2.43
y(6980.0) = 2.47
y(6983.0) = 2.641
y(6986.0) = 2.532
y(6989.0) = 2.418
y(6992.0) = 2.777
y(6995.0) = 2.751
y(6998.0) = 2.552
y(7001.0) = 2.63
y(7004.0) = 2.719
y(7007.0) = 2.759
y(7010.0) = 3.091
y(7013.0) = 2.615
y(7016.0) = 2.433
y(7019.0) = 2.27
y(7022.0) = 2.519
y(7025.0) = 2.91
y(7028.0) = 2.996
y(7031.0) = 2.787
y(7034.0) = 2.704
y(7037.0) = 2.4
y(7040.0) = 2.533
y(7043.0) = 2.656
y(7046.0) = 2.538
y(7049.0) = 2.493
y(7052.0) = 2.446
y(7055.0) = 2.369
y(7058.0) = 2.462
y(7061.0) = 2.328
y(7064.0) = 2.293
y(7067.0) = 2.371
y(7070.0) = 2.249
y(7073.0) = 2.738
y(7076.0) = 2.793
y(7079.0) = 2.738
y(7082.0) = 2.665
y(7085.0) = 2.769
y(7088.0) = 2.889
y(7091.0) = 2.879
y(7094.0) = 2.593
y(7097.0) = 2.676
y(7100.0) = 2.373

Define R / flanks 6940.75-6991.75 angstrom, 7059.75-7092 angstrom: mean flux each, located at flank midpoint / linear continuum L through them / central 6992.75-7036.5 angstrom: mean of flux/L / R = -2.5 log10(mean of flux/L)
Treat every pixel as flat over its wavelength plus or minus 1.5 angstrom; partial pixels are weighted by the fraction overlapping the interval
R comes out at -0.07 mag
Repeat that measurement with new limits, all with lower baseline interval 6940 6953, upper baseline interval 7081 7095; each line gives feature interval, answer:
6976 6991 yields 0.054 mag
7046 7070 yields 0.143 mag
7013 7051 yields 0.040 mag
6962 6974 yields 0.065 mag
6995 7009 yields -0.011 mag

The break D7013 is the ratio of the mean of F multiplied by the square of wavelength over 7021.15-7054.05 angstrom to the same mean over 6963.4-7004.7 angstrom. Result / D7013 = 1.04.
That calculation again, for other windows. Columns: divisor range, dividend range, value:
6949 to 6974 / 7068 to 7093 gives 1.19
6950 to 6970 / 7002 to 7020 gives 1.16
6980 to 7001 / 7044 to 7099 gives 1.01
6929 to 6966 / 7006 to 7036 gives 1.10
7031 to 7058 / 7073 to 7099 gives 1.10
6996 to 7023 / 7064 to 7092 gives 1.03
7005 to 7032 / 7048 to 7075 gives 0.91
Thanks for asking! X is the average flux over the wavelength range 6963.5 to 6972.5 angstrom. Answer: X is 2.5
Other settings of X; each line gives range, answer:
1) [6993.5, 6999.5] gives 2.65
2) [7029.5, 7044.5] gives 2.62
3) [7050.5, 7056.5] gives 2.41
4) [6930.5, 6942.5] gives 2.76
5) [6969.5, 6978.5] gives 2.52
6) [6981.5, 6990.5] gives 2.53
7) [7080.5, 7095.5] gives 2.76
